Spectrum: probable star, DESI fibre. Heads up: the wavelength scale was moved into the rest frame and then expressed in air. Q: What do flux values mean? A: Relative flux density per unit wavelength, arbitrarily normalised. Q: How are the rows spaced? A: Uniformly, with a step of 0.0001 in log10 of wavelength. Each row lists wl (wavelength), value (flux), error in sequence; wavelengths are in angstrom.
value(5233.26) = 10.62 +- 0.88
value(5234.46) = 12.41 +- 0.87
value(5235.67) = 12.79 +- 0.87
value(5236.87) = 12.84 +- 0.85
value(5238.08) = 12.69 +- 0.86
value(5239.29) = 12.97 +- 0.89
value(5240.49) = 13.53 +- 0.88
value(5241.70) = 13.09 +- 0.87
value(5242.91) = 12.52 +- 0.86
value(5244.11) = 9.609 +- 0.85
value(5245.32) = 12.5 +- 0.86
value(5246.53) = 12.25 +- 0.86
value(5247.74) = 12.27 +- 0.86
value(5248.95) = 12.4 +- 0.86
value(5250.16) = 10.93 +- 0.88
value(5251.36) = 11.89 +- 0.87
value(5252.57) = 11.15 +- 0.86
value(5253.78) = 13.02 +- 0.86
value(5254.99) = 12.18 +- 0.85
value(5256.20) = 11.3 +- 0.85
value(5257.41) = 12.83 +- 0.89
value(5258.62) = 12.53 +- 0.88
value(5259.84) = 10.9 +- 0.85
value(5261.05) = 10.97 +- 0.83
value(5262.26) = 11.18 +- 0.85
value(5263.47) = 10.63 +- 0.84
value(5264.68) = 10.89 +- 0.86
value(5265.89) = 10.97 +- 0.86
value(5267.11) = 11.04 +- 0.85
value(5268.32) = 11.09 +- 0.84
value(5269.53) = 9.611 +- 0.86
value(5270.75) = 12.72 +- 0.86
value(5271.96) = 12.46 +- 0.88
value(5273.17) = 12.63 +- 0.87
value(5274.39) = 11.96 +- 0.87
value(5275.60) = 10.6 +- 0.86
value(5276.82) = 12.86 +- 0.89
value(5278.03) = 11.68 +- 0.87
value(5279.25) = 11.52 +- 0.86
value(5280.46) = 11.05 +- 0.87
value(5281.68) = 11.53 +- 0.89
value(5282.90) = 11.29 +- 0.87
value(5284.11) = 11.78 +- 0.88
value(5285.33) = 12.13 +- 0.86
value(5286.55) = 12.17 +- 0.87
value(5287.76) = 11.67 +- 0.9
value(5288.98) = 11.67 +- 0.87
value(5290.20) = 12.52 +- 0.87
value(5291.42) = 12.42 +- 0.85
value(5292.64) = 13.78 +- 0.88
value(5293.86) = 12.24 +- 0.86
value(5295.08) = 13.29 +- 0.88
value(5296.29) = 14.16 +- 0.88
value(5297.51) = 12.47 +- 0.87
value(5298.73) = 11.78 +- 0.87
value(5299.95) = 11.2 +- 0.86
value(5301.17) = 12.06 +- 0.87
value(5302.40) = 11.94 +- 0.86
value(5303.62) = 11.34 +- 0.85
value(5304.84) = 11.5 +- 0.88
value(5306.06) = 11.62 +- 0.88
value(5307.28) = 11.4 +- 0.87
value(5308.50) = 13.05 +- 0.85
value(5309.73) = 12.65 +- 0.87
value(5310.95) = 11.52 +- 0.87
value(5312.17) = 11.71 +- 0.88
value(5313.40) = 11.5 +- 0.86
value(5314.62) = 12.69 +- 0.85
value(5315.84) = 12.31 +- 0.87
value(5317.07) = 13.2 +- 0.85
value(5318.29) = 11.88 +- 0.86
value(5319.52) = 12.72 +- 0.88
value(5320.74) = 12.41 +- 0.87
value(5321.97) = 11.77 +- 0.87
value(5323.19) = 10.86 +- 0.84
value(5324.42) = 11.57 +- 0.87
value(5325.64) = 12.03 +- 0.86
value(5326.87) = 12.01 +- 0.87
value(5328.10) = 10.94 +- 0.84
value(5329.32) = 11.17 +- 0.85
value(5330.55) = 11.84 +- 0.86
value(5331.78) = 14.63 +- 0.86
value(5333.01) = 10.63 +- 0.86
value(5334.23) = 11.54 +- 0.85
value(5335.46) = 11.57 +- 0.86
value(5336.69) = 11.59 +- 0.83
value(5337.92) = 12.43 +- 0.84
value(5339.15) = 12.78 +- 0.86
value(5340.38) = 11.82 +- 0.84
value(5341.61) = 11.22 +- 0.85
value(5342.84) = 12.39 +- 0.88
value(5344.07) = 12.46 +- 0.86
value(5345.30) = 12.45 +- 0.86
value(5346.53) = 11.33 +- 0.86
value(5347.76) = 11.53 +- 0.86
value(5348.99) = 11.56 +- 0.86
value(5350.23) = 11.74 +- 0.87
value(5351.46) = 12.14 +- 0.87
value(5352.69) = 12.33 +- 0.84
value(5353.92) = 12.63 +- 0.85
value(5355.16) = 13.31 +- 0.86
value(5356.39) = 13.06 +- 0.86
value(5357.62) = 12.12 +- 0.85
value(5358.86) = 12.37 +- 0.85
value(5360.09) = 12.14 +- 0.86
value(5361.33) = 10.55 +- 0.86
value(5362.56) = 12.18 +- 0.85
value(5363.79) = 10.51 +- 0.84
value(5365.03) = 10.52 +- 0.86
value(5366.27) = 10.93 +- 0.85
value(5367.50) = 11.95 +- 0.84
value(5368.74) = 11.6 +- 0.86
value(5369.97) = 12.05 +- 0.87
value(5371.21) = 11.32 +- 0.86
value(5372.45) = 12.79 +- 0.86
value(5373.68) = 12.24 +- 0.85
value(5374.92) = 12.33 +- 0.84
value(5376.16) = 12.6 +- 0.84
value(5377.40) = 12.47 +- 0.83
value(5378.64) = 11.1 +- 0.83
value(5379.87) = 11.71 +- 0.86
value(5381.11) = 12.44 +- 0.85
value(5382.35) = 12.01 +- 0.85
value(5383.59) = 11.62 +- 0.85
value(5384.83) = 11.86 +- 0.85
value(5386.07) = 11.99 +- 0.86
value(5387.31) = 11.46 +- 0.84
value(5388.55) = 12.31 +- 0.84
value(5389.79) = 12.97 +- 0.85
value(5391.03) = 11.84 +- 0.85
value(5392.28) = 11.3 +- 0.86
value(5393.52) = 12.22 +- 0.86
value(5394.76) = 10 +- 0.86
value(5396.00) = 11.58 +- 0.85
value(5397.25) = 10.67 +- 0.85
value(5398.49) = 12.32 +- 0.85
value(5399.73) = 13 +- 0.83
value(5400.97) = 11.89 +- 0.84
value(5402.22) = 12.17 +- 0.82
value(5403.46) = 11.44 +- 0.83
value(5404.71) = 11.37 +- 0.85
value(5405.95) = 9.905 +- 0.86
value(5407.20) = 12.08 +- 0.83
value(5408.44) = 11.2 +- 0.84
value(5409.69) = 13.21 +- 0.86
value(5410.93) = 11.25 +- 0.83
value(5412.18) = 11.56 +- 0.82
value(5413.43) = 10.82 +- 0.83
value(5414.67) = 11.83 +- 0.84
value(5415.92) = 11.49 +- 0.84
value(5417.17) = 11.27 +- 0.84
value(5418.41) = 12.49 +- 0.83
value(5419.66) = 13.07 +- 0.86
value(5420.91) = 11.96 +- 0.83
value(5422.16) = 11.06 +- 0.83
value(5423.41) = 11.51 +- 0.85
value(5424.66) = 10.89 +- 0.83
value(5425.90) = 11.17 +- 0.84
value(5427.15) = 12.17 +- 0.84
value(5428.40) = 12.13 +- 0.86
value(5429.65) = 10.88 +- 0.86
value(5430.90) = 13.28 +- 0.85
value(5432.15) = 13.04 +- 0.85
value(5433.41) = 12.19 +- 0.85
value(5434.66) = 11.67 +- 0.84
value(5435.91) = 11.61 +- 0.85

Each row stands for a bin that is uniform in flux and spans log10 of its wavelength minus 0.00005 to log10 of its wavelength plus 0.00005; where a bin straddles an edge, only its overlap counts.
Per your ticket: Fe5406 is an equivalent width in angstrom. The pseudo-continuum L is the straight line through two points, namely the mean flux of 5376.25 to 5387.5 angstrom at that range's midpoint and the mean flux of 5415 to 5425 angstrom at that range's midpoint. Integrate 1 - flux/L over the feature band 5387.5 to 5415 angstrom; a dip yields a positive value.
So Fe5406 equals 0.3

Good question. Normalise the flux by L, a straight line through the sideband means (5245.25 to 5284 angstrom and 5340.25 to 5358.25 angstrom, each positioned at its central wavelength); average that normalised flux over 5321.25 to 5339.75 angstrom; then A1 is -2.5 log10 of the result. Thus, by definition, 0.019 mag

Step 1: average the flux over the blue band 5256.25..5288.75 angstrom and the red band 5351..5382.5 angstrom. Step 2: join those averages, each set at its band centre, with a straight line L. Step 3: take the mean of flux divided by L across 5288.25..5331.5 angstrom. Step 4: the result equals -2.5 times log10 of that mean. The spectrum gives -0.03 mag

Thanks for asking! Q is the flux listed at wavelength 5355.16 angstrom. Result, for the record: 13.31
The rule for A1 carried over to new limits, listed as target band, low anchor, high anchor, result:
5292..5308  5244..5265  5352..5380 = -0.04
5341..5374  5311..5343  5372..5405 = 0.00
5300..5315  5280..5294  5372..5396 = 0.01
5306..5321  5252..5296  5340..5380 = -0.03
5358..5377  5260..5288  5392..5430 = -0.02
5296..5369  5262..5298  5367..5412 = -0.01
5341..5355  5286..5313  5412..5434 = 0.00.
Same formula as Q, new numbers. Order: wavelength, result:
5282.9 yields 11.29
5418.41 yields 12.49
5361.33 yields 10.55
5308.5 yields 13.05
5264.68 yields 10.89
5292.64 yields 13.78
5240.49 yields 13.53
